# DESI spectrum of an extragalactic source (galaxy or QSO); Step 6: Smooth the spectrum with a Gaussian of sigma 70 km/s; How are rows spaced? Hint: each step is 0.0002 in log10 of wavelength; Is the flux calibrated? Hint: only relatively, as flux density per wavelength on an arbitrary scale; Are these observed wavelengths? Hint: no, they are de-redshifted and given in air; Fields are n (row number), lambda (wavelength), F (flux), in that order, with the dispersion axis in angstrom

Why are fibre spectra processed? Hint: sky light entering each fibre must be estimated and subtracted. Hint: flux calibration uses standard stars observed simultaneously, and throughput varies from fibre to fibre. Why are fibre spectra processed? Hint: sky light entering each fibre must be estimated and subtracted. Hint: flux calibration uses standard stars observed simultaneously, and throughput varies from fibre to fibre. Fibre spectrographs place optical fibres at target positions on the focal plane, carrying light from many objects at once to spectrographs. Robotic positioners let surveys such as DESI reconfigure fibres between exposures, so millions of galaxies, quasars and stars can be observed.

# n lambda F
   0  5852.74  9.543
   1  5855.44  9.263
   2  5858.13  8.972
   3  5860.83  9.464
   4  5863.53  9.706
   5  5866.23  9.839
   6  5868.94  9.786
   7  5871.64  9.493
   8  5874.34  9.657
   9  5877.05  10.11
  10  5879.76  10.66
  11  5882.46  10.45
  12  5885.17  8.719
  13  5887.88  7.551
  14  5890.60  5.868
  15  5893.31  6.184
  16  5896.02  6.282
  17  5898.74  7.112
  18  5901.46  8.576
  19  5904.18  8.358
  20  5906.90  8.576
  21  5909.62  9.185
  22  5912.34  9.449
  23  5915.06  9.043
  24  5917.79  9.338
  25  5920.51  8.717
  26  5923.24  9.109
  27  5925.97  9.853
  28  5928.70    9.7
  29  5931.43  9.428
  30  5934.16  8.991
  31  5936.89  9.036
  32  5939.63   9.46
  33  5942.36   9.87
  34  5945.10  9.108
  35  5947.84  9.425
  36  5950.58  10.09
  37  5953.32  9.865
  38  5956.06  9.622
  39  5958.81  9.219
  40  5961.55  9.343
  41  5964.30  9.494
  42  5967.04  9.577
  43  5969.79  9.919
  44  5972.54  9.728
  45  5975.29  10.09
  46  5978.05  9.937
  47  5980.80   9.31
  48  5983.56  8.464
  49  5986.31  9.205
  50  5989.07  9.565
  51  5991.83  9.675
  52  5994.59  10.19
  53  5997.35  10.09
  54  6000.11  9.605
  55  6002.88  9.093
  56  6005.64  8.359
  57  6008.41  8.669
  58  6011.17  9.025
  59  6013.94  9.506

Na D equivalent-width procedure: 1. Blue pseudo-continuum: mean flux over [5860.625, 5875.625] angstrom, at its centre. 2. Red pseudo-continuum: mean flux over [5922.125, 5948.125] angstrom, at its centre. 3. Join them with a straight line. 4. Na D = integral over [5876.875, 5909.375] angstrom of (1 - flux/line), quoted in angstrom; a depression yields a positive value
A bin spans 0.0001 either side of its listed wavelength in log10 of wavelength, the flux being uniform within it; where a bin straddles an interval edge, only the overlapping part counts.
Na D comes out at 4.8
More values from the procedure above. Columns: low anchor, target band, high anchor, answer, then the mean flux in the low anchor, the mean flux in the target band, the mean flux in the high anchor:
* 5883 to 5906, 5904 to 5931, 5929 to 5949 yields -2.37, 7.46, 9.18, 9.35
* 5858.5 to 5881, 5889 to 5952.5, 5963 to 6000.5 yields 6.41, 9.79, 8.74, 9.63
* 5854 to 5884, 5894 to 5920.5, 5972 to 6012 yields 3.43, 9.76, 8.39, 9.4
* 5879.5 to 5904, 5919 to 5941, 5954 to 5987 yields -1.64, 7.83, 9.29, 9.51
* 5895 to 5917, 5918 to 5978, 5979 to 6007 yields -4.46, 8.38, 9.51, 9.37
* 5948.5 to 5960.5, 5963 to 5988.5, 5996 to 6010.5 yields -0.21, 9.67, 9.53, 9.16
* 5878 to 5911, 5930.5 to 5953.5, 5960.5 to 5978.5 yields -0.78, 8.15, 9.46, 9.72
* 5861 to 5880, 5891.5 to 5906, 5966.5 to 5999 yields 3.67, 9.82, 7.3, 9.65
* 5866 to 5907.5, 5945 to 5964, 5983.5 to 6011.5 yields -1.13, 8.54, 9.55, 9.32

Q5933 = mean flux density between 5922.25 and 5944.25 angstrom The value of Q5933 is 9.43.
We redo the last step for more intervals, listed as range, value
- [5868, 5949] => 8.9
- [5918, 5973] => 9.47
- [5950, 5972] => 9.63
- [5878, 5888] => 9.6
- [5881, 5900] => 7.47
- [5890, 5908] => 7.32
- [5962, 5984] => 9.6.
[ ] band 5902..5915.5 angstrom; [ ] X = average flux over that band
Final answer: 8.9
